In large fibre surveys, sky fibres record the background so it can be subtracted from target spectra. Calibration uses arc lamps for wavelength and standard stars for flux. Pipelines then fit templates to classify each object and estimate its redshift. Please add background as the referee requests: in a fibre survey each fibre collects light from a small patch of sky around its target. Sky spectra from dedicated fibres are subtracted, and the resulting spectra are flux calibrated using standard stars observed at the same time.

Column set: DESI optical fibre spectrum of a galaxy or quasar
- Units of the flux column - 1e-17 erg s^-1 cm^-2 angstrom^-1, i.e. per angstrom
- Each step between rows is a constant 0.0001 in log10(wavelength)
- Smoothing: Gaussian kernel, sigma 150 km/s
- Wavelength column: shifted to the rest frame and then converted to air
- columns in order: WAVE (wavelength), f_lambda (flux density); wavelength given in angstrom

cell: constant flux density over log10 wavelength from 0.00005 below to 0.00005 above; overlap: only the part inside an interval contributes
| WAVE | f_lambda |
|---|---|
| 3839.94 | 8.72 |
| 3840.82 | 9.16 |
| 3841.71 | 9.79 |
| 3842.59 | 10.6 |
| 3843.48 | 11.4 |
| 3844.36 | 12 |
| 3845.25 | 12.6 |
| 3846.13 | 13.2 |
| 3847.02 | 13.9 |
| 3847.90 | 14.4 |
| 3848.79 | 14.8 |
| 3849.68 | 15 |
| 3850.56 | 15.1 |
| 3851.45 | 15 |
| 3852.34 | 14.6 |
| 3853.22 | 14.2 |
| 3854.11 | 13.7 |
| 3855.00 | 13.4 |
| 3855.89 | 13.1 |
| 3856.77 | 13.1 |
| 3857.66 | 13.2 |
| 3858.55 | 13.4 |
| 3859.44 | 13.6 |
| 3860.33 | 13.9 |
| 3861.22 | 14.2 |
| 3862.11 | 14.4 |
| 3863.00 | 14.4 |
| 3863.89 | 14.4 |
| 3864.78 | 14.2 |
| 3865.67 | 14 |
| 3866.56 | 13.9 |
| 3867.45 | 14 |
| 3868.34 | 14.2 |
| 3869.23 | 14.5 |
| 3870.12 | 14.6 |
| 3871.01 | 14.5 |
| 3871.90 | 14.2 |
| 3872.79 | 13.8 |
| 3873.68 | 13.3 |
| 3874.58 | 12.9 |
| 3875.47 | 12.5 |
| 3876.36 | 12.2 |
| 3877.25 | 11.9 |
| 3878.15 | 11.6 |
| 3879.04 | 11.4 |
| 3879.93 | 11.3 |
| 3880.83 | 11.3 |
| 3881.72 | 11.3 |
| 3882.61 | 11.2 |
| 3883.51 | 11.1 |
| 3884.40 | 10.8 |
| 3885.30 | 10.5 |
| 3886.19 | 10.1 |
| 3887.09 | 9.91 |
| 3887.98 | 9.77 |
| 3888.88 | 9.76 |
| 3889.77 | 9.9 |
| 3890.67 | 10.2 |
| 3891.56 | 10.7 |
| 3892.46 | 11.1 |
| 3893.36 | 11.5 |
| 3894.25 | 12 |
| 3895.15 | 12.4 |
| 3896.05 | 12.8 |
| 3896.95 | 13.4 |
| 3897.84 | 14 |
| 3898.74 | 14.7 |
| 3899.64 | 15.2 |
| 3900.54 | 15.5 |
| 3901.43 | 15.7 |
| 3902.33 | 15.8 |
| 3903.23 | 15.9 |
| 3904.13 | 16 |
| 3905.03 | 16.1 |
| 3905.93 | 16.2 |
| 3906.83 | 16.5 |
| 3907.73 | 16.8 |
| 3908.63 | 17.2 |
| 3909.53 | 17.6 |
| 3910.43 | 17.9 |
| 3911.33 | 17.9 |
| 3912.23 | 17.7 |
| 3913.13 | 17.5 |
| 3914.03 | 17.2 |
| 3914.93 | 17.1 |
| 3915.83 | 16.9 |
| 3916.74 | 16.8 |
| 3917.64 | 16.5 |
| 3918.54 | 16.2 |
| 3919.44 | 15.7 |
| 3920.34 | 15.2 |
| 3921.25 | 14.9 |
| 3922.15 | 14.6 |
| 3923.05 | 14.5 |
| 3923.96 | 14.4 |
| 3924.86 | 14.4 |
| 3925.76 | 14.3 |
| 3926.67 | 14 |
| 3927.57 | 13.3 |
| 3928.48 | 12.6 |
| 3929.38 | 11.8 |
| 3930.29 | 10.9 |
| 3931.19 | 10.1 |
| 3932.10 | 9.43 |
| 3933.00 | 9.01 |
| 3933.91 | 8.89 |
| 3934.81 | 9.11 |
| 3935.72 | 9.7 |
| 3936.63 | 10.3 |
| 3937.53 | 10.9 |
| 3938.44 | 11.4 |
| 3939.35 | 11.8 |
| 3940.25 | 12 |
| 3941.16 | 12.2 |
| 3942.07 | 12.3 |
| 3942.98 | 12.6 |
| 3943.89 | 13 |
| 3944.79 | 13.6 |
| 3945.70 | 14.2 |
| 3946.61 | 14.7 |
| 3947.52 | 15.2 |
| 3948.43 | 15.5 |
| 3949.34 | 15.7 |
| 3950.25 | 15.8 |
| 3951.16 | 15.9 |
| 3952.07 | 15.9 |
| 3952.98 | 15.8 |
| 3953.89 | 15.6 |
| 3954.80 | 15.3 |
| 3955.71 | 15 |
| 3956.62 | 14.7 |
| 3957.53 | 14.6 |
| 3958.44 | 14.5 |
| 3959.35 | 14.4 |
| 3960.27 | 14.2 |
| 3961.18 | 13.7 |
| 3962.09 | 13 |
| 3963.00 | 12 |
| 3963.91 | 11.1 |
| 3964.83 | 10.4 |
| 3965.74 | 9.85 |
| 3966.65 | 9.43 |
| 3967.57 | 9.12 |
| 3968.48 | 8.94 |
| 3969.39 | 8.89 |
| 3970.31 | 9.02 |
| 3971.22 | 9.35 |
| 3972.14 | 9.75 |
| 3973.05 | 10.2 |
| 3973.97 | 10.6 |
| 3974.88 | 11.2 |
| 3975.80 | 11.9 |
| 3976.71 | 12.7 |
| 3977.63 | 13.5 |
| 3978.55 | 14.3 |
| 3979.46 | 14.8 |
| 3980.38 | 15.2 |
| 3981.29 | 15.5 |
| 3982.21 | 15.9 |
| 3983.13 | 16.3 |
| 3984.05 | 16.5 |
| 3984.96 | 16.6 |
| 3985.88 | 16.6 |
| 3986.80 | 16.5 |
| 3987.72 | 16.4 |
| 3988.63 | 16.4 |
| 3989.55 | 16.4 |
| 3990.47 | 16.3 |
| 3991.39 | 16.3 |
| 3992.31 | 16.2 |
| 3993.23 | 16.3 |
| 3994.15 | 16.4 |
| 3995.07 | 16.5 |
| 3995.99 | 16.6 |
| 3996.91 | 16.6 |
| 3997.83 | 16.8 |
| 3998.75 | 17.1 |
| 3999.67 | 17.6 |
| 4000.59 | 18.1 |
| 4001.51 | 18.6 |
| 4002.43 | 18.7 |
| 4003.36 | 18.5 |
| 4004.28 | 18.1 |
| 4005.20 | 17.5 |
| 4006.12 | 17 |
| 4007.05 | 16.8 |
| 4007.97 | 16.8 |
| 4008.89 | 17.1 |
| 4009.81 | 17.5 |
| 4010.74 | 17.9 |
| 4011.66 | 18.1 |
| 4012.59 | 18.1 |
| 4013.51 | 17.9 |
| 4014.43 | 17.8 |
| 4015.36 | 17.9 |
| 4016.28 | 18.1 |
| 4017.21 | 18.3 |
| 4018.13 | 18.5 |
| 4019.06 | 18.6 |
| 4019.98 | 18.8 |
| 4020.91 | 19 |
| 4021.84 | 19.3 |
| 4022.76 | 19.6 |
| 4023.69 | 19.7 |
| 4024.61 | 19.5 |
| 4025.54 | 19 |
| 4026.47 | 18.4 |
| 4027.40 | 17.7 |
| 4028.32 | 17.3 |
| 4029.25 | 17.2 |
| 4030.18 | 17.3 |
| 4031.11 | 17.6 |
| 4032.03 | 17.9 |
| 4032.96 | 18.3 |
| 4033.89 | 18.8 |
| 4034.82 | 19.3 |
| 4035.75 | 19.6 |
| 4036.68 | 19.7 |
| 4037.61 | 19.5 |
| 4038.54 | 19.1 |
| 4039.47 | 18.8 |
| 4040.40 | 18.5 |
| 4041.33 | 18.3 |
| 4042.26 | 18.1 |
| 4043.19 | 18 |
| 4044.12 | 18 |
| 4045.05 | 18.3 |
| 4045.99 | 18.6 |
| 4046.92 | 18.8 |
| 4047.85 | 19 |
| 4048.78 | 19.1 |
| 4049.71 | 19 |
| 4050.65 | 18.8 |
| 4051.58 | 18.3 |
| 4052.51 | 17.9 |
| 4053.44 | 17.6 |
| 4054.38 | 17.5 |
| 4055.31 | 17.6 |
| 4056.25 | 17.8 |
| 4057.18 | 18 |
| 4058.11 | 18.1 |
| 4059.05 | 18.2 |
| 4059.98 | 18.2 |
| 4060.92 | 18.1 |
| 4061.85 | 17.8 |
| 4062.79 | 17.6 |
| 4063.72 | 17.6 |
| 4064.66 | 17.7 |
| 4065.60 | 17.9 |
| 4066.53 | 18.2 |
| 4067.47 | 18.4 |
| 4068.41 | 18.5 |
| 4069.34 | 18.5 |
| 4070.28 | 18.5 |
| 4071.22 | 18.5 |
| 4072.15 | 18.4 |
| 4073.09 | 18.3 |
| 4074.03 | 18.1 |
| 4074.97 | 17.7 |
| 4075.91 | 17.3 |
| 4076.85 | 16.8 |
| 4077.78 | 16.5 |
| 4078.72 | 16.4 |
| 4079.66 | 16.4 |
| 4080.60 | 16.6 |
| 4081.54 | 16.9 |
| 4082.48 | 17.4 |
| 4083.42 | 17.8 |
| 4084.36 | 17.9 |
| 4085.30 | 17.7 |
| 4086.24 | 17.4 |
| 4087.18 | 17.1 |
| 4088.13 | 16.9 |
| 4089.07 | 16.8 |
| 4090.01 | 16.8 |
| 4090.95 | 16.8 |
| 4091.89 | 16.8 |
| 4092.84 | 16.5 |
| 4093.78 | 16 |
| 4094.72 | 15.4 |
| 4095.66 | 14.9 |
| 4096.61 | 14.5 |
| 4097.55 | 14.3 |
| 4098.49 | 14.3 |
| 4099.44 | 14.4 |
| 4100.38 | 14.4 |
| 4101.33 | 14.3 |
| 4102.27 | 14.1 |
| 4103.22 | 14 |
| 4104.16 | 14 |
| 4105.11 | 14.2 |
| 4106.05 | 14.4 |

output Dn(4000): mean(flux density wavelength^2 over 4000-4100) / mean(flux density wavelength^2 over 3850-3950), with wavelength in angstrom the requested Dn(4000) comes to 1.42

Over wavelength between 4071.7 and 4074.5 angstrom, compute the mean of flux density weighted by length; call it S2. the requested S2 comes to 18.2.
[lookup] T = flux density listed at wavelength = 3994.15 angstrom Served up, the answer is 16.4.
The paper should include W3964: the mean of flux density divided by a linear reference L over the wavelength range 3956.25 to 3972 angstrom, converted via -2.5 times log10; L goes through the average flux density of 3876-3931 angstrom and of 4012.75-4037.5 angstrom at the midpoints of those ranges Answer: 0.36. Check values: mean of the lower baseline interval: 13.8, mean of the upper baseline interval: 18.5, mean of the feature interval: 11.5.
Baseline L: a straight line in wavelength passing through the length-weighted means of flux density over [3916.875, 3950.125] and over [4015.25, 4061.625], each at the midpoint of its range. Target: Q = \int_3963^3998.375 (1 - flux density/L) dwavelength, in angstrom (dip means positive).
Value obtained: 4.1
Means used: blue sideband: 13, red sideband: 18.5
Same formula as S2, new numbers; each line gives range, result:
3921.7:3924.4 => 14.5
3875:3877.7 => 12.2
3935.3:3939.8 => 10.8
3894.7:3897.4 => 12.9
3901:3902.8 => 15.7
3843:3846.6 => 12.3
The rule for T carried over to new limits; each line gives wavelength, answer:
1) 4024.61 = 19.5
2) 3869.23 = 14.5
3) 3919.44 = 15.7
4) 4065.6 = 17.9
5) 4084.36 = 17.9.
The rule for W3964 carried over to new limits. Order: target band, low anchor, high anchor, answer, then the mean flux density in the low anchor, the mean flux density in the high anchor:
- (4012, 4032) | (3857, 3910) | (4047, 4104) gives -0.15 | 13.3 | 17.1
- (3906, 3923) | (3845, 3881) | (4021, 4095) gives -0.13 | 13.6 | 18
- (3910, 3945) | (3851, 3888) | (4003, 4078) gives 0.09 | 13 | 18.2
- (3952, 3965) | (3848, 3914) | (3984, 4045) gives 0.15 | 13.7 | 17.8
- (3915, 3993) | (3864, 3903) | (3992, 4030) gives 0.15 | 12.6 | 17.8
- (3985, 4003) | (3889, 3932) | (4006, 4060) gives 0.02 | 14.6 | 18.3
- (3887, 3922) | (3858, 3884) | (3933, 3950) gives -0.16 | 13.2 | 12.3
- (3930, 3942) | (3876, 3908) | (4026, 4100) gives 0.31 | 12.7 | 17.6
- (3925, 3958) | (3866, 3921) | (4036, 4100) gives 0.15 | 13.9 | 17.6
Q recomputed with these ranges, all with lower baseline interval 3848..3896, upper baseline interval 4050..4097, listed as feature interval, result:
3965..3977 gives 4.0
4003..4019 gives -1.8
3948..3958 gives -0.5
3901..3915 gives -3.3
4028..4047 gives -2.1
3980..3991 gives -0.6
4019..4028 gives -1.5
